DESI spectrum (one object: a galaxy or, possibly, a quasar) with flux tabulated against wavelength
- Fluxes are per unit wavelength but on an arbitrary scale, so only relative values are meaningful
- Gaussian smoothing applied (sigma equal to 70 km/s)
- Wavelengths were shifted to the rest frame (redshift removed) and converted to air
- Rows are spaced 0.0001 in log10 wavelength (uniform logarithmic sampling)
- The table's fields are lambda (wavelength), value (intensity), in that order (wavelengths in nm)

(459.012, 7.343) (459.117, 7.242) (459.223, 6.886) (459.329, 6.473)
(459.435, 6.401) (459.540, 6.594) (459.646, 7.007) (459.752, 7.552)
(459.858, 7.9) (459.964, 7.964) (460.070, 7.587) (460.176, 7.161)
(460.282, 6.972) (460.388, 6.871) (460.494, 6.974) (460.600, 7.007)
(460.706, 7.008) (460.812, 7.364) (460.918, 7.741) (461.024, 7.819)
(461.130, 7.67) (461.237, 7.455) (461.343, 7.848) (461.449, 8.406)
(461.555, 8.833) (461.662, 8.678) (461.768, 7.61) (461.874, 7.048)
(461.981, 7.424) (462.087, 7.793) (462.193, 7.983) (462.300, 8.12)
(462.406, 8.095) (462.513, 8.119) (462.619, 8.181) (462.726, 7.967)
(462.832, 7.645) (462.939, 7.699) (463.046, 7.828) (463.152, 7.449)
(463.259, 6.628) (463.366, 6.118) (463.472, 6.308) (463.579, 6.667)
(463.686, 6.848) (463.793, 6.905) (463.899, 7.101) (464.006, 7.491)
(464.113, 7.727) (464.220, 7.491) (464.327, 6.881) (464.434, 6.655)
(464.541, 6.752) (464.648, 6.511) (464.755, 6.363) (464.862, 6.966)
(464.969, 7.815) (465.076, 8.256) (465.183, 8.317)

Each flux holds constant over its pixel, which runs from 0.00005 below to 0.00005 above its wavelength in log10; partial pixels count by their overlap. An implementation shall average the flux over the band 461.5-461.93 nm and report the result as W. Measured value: 8.03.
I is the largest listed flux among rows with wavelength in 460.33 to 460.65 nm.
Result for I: 7.007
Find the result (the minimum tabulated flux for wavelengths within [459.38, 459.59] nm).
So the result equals 6.401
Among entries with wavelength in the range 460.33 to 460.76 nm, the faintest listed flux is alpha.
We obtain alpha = 6.871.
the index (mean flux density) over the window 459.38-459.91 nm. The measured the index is 7.09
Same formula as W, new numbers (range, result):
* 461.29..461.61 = 8.36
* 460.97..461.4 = 7.7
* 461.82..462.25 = 7.57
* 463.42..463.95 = 6.77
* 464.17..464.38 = 7.18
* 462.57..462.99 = 7.86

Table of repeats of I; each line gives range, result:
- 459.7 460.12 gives 7.964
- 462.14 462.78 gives 8.181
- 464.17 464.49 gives 7.491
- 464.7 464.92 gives 6.966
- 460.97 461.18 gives 7.819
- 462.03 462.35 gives 8.12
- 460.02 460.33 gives 7.587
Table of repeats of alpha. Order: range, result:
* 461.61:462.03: 7.048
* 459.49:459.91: 6.594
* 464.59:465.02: 6.363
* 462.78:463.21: 7.449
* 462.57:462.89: 7.645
